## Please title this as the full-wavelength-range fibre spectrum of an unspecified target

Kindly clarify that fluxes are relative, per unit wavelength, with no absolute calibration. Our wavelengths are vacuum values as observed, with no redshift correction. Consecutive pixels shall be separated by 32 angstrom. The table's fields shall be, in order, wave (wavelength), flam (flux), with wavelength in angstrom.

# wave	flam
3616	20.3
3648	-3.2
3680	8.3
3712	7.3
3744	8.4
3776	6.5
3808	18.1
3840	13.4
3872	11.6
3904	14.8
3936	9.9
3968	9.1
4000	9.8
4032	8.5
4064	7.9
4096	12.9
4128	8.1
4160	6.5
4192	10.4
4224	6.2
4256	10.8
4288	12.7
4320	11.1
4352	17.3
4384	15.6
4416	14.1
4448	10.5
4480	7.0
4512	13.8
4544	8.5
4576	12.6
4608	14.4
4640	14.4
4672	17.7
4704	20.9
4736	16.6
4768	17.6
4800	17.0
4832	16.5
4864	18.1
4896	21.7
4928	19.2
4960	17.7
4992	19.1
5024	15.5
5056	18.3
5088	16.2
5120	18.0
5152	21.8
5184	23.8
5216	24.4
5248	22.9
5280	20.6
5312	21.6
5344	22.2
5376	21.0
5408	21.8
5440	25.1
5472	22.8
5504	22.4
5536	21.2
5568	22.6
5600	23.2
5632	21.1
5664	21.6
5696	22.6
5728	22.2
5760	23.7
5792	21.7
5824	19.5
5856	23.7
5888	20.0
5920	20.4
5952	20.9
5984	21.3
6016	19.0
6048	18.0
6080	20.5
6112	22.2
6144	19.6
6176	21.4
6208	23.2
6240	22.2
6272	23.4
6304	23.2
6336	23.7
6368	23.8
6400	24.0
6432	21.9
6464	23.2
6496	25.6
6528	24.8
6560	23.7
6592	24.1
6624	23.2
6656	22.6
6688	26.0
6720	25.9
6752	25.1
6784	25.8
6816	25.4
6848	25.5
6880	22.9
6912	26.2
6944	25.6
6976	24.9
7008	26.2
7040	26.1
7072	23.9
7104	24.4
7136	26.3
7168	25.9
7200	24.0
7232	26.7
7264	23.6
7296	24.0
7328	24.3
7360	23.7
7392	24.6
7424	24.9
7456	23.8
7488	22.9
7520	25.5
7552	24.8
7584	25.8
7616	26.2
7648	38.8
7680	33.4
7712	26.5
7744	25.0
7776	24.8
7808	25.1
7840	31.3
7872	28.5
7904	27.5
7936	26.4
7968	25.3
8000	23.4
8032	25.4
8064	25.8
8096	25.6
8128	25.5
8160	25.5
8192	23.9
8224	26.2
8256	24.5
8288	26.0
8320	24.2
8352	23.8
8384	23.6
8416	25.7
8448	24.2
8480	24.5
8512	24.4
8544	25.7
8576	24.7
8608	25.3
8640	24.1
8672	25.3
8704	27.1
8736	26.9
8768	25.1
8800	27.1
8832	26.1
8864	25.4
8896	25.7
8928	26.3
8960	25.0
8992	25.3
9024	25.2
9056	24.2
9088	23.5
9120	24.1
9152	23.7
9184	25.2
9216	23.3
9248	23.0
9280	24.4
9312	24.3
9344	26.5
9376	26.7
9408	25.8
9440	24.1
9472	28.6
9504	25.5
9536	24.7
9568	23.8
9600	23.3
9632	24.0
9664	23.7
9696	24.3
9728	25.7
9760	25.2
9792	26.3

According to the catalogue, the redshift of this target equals 0.17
